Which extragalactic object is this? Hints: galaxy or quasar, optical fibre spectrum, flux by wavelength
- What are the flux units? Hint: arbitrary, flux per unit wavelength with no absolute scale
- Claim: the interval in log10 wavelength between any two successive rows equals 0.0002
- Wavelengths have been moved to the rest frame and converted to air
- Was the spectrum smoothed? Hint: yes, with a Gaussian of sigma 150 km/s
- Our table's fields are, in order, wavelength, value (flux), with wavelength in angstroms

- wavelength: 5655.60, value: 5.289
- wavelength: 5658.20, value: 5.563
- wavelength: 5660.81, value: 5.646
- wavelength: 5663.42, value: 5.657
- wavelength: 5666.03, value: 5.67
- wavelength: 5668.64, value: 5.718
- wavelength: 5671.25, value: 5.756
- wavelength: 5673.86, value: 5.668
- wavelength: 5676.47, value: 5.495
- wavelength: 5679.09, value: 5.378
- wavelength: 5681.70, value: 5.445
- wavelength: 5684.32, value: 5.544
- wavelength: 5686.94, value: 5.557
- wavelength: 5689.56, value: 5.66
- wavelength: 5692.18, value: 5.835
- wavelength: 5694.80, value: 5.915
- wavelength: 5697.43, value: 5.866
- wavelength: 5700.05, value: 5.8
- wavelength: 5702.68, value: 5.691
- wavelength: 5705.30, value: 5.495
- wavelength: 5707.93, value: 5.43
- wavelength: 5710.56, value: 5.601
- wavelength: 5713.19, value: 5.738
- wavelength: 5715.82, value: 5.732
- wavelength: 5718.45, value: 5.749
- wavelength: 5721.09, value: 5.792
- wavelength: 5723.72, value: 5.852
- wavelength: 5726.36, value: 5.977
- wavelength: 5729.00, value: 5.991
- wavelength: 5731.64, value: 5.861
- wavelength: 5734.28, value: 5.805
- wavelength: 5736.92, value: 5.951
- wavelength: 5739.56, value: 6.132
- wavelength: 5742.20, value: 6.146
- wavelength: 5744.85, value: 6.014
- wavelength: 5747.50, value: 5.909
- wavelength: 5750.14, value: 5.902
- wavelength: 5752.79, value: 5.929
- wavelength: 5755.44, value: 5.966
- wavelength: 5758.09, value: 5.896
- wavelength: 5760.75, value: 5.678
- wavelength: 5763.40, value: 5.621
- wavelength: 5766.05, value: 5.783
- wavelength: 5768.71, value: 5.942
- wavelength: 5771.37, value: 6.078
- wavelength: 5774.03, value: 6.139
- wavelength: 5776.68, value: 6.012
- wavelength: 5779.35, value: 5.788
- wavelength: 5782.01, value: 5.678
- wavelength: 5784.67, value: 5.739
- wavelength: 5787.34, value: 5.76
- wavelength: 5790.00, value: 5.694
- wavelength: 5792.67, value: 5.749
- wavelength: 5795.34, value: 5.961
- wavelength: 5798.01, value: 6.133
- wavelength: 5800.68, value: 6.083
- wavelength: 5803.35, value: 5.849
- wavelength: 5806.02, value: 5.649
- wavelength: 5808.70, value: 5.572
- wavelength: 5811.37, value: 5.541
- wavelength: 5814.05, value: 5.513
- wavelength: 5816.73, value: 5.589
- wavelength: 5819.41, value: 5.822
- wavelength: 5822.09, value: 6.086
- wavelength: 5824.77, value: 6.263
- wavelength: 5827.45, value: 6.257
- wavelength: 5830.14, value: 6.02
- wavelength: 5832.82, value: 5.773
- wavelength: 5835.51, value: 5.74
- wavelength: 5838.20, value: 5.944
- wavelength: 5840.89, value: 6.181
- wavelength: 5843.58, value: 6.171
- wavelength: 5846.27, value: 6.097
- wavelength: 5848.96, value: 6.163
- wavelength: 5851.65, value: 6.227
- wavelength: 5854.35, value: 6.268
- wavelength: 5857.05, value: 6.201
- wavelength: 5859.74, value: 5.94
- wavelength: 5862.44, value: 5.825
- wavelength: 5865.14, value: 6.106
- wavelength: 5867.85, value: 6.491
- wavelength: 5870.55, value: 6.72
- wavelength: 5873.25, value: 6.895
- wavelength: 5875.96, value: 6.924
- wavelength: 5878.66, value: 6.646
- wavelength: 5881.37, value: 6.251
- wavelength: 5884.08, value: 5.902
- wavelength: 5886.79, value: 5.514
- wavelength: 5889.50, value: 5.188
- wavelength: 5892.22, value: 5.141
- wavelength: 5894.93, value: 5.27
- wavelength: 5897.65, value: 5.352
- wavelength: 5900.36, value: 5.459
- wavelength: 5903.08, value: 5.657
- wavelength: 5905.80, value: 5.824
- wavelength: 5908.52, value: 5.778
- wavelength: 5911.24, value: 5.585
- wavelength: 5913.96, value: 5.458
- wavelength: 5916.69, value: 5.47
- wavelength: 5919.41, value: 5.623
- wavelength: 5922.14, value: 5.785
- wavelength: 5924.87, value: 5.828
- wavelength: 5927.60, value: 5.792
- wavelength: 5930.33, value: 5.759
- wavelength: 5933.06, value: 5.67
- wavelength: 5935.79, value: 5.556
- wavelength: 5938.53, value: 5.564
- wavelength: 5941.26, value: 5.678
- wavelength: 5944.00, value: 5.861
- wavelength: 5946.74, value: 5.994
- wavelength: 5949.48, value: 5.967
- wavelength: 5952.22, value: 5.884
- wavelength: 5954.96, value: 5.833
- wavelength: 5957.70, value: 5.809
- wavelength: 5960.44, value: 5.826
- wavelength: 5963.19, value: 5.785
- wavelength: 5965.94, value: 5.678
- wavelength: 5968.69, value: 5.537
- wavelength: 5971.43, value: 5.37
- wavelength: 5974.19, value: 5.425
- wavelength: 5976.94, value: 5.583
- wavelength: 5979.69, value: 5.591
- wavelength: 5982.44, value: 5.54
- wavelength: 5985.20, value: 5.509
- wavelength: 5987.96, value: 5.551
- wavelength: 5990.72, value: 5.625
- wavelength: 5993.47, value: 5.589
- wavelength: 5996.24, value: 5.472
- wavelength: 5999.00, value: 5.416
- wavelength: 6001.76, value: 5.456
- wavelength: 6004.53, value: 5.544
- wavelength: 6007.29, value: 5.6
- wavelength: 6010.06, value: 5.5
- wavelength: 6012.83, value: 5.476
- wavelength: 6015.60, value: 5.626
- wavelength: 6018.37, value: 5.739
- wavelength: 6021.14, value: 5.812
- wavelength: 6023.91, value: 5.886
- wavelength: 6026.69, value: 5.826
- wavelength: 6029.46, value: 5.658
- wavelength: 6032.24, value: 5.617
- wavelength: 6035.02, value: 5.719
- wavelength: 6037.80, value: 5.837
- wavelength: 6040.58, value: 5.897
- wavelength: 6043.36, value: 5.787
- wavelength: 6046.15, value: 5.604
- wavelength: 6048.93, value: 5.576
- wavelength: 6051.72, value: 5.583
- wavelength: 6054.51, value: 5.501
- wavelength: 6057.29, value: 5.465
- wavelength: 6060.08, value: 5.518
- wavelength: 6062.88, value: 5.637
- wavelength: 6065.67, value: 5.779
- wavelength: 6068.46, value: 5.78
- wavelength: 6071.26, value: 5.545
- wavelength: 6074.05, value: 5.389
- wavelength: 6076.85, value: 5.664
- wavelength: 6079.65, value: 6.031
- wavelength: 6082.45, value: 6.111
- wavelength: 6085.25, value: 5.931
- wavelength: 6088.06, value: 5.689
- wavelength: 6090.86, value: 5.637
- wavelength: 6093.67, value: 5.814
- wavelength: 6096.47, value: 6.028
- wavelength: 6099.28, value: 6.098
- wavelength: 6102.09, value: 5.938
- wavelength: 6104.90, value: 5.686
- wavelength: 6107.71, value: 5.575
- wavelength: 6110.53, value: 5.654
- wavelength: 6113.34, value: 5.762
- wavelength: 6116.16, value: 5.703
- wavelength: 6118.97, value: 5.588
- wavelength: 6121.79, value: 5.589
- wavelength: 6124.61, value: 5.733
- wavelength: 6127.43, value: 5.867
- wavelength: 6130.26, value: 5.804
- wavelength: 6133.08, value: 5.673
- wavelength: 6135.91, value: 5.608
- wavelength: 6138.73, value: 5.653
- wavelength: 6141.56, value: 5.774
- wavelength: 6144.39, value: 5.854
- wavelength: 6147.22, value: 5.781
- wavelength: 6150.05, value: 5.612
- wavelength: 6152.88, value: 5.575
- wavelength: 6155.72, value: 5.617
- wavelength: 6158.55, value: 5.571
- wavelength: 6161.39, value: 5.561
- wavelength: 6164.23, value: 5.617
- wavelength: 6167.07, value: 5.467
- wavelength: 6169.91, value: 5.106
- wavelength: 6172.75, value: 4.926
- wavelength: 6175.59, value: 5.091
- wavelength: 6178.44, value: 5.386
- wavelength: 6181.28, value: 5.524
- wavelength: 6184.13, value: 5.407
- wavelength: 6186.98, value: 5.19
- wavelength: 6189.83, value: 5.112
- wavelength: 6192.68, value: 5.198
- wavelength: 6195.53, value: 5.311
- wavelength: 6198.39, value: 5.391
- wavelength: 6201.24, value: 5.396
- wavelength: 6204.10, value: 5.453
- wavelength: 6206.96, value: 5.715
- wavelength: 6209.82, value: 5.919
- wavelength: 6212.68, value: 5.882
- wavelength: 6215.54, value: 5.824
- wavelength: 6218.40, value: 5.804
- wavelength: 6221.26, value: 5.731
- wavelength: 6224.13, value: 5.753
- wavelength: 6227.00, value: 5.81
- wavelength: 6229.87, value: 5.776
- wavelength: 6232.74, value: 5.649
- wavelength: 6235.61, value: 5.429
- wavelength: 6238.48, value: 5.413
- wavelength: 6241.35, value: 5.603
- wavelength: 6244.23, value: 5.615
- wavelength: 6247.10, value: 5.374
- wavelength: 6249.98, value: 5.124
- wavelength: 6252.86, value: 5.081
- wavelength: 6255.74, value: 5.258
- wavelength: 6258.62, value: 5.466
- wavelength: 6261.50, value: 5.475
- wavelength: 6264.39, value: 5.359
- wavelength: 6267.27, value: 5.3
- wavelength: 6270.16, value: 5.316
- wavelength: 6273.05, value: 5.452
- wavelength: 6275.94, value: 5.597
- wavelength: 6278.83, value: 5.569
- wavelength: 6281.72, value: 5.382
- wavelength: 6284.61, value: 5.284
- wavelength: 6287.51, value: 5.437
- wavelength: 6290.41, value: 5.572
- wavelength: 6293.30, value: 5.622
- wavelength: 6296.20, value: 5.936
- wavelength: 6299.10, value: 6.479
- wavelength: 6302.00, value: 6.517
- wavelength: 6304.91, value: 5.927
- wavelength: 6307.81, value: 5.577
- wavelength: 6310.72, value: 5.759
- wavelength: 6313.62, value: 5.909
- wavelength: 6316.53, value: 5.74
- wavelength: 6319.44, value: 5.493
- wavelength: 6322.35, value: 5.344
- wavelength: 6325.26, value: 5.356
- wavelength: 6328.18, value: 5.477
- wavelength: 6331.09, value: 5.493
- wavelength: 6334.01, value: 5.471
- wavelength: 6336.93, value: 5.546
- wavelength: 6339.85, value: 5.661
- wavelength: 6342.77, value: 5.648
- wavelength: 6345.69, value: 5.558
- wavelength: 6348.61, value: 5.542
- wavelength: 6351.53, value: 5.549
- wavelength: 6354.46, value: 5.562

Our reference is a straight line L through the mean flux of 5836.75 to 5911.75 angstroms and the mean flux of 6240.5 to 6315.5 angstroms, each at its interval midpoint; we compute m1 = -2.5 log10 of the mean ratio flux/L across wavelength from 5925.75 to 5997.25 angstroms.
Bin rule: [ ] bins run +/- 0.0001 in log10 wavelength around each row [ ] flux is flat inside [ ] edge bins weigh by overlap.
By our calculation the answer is 0.04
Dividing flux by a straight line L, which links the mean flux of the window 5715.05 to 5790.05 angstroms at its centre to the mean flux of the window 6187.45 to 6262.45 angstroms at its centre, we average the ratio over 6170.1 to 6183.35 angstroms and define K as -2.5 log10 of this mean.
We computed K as 0.07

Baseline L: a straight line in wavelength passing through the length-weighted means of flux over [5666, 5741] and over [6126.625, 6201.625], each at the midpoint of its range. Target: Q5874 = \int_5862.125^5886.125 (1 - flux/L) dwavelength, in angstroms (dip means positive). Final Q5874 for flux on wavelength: -3.3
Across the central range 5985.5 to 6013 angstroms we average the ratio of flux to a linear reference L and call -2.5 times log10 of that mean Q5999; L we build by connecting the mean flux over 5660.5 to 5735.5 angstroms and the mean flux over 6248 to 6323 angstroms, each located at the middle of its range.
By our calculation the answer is 0.02 mag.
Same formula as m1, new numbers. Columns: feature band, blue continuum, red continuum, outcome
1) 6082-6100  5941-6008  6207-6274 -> -0.05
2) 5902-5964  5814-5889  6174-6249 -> 0.05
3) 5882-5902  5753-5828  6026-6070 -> 0.07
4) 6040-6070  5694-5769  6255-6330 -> 0.01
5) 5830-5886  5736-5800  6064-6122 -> -0.06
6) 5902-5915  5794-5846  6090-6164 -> 0.03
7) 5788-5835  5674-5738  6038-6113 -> -0.03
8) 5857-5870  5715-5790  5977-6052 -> -0.07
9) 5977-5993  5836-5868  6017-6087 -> 0.05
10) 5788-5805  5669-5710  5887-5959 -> -0.05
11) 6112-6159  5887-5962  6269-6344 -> -0.01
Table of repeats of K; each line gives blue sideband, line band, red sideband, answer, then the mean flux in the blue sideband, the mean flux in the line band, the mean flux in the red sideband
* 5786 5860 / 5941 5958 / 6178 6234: -0.01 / 5.94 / 5.88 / 5.56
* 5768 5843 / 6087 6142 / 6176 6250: -0.02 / 5.88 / 5.74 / 5.53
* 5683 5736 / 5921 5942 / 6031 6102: 0.01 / 5.75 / 5.7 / 5.73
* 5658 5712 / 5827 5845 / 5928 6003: -0.07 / 5.64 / 6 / 5.65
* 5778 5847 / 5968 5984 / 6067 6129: 0.06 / 5.87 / 5.51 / 5.76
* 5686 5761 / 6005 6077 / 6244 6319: 0.01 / 5.83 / 5.65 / 5.58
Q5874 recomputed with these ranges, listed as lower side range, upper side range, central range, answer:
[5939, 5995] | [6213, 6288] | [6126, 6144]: -0.53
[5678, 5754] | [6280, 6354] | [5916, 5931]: 0.05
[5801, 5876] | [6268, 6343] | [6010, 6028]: 0.55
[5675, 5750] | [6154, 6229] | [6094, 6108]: -0.86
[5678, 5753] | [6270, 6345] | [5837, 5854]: -1.15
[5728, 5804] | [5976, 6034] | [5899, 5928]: 0.31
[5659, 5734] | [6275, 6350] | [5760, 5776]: -0.55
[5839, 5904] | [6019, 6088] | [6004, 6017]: 0.54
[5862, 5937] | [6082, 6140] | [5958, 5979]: 0.73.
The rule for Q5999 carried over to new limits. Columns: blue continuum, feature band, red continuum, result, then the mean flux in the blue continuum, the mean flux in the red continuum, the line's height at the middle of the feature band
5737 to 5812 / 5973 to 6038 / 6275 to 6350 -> 0.033 mag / 5.87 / 5.65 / 5.78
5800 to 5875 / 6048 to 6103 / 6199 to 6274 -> 0.001 mag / 6.04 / 5.54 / 5.74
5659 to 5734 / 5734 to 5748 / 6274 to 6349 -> -0.059 mag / 5.7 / 5.65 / 5.69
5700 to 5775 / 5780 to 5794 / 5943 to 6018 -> 0.014 mag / 5.85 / 5.63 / 5.8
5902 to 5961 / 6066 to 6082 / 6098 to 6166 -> -0.001 mag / 5.74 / 5.7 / 5.71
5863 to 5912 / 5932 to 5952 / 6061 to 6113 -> 0.023 mag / 5.93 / 5.77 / 5.89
